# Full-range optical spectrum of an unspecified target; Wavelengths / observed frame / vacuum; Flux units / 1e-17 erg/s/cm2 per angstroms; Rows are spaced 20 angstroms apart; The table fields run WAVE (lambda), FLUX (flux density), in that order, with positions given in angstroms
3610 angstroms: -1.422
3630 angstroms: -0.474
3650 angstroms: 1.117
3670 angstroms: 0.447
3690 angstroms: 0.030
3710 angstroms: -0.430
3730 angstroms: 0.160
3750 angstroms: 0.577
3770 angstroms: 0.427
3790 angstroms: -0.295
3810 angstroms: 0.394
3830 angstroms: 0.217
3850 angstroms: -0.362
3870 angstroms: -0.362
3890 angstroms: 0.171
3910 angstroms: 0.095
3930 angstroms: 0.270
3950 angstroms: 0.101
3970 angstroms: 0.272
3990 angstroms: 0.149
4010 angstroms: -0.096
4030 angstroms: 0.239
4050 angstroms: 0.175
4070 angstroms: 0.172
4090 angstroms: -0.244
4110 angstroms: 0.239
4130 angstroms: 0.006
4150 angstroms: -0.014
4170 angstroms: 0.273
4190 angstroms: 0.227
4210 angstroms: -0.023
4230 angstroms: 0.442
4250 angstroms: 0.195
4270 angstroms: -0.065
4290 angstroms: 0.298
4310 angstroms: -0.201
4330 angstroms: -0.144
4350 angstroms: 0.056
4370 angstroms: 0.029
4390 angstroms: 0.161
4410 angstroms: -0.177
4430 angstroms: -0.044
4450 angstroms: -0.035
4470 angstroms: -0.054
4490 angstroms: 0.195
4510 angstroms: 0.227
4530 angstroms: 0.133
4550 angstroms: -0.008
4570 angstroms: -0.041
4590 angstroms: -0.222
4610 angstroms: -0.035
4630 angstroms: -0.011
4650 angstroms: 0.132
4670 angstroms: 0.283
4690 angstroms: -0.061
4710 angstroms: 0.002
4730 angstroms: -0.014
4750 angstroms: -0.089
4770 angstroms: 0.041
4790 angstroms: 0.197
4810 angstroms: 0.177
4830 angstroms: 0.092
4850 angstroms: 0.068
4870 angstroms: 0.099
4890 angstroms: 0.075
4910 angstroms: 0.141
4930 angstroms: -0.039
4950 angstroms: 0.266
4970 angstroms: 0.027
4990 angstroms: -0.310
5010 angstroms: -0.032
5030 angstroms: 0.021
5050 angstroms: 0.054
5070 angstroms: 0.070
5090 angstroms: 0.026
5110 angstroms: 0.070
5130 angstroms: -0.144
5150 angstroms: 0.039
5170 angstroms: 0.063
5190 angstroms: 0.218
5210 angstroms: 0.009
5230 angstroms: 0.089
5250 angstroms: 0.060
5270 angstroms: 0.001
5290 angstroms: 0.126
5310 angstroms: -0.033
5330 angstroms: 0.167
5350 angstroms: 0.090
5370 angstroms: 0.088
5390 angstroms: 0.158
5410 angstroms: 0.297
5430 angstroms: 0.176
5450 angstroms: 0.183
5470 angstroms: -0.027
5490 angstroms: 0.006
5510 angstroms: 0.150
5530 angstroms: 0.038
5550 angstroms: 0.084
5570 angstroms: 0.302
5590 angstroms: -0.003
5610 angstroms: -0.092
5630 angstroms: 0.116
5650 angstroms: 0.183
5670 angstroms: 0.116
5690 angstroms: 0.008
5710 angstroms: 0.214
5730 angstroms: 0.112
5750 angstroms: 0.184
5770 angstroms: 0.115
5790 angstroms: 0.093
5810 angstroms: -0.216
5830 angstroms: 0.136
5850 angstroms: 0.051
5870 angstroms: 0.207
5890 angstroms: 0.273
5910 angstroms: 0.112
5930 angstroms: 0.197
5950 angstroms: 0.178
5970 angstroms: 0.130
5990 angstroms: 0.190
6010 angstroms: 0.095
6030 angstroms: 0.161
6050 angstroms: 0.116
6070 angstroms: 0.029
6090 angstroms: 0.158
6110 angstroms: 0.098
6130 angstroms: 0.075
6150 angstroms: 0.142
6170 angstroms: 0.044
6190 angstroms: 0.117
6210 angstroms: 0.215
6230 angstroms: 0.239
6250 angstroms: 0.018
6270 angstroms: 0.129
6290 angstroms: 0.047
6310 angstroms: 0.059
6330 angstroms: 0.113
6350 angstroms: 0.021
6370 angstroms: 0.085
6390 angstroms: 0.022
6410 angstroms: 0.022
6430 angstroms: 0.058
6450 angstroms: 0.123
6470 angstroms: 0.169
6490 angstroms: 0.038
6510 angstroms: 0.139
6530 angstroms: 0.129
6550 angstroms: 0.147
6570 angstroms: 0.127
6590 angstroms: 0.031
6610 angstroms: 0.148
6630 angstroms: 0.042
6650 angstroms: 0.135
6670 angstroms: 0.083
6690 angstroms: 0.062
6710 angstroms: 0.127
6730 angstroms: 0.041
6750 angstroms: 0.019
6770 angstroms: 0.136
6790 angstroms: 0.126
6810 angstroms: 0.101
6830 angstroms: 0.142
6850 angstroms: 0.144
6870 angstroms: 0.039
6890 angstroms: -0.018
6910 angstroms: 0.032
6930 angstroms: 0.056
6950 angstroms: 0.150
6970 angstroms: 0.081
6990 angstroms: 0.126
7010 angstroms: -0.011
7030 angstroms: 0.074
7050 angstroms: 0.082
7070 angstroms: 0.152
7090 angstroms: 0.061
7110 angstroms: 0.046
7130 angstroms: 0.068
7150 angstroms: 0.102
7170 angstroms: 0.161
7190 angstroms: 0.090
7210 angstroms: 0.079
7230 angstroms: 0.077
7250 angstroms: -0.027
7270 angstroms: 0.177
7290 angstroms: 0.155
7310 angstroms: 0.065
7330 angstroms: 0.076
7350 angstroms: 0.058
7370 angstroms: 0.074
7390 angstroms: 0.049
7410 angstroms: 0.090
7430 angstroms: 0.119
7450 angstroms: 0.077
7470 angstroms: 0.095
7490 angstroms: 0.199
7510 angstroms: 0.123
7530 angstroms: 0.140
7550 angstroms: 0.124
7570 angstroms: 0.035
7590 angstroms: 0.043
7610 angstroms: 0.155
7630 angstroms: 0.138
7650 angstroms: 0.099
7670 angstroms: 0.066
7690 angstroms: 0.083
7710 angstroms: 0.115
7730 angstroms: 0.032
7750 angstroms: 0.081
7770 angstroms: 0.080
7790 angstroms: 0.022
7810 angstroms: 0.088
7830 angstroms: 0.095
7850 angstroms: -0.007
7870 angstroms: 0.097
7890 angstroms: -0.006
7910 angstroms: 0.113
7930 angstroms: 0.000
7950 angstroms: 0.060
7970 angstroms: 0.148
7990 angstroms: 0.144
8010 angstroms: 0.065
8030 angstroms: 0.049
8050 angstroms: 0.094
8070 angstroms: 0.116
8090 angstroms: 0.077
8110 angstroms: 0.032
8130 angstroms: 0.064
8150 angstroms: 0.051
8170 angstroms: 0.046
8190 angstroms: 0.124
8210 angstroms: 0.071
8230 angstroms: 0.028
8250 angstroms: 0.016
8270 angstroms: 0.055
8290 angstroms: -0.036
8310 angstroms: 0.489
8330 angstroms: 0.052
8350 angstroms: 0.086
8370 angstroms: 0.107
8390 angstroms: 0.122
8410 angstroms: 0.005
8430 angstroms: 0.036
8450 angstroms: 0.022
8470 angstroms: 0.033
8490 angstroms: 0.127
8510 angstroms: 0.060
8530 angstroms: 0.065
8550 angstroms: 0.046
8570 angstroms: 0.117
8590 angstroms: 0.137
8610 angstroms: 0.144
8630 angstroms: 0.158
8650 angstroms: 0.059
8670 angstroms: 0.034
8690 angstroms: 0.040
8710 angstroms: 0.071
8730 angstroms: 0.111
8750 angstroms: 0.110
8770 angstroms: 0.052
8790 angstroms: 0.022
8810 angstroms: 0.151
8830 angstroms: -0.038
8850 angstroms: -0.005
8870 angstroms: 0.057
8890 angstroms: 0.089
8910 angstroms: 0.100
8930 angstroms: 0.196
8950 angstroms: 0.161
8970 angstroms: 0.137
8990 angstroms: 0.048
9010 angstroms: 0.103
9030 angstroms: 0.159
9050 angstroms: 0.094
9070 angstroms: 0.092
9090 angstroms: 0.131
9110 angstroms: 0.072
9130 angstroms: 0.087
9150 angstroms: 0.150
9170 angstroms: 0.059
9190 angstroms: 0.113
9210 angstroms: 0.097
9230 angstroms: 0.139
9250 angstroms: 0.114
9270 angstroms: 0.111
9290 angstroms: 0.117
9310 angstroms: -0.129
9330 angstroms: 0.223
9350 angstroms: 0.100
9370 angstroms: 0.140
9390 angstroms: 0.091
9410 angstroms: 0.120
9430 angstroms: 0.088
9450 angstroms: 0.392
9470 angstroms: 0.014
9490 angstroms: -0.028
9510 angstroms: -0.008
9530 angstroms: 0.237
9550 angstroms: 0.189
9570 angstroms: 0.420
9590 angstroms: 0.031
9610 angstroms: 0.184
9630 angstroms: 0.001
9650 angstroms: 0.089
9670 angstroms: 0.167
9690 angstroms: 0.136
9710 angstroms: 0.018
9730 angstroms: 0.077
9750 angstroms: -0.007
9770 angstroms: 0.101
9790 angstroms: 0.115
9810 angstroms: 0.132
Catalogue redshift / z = 1.23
